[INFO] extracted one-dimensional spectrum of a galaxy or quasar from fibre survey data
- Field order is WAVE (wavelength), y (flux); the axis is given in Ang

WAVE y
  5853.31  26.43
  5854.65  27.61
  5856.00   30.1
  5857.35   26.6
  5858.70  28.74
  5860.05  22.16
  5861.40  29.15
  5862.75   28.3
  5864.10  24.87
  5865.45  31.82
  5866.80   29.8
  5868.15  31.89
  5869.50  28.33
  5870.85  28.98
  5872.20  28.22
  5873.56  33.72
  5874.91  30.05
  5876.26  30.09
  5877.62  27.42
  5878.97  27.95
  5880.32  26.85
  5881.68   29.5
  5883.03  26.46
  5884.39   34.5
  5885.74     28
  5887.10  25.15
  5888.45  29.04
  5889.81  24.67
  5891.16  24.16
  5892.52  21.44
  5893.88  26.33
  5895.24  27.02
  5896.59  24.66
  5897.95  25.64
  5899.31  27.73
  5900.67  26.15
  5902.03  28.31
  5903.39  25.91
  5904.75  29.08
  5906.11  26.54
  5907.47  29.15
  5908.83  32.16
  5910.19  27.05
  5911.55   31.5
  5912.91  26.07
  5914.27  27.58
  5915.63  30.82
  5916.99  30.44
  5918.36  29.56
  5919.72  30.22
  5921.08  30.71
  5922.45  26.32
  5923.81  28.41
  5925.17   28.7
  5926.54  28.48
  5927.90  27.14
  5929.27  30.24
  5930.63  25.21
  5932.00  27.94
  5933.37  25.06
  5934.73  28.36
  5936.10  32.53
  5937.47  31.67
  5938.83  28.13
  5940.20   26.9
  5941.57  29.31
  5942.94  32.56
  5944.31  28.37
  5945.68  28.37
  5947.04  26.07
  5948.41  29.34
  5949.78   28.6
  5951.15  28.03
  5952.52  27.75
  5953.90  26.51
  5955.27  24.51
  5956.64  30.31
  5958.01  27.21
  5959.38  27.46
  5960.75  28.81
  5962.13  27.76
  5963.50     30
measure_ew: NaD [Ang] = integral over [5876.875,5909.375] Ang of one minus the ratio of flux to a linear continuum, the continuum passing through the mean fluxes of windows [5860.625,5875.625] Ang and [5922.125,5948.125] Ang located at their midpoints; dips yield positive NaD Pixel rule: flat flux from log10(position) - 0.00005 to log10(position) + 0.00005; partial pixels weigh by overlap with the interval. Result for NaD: 2.1 Ang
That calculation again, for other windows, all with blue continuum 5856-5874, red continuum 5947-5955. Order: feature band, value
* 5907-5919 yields -0.55 Ang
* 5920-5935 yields 0.00 Ang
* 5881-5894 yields 0.66 Ang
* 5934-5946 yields -0.78 Ang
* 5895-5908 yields 0.56 Ang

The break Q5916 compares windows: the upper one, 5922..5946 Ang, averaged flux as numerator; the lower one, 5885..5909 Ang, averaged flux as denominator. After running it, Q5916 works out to 1.07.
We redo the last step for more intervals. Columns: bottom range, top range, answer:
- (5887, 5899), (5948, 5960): 1.09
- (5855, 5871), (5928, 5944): 1.02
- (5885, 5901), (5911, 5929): 1.12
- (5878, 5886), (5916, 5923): 1.02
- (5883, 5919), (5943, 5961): 1.01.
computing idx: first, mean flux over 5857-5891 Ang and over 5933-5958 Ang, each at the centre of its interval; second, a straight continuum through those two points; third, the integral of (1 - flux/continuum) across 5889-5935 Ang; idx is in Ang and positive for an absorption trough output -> 1.4 Ang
